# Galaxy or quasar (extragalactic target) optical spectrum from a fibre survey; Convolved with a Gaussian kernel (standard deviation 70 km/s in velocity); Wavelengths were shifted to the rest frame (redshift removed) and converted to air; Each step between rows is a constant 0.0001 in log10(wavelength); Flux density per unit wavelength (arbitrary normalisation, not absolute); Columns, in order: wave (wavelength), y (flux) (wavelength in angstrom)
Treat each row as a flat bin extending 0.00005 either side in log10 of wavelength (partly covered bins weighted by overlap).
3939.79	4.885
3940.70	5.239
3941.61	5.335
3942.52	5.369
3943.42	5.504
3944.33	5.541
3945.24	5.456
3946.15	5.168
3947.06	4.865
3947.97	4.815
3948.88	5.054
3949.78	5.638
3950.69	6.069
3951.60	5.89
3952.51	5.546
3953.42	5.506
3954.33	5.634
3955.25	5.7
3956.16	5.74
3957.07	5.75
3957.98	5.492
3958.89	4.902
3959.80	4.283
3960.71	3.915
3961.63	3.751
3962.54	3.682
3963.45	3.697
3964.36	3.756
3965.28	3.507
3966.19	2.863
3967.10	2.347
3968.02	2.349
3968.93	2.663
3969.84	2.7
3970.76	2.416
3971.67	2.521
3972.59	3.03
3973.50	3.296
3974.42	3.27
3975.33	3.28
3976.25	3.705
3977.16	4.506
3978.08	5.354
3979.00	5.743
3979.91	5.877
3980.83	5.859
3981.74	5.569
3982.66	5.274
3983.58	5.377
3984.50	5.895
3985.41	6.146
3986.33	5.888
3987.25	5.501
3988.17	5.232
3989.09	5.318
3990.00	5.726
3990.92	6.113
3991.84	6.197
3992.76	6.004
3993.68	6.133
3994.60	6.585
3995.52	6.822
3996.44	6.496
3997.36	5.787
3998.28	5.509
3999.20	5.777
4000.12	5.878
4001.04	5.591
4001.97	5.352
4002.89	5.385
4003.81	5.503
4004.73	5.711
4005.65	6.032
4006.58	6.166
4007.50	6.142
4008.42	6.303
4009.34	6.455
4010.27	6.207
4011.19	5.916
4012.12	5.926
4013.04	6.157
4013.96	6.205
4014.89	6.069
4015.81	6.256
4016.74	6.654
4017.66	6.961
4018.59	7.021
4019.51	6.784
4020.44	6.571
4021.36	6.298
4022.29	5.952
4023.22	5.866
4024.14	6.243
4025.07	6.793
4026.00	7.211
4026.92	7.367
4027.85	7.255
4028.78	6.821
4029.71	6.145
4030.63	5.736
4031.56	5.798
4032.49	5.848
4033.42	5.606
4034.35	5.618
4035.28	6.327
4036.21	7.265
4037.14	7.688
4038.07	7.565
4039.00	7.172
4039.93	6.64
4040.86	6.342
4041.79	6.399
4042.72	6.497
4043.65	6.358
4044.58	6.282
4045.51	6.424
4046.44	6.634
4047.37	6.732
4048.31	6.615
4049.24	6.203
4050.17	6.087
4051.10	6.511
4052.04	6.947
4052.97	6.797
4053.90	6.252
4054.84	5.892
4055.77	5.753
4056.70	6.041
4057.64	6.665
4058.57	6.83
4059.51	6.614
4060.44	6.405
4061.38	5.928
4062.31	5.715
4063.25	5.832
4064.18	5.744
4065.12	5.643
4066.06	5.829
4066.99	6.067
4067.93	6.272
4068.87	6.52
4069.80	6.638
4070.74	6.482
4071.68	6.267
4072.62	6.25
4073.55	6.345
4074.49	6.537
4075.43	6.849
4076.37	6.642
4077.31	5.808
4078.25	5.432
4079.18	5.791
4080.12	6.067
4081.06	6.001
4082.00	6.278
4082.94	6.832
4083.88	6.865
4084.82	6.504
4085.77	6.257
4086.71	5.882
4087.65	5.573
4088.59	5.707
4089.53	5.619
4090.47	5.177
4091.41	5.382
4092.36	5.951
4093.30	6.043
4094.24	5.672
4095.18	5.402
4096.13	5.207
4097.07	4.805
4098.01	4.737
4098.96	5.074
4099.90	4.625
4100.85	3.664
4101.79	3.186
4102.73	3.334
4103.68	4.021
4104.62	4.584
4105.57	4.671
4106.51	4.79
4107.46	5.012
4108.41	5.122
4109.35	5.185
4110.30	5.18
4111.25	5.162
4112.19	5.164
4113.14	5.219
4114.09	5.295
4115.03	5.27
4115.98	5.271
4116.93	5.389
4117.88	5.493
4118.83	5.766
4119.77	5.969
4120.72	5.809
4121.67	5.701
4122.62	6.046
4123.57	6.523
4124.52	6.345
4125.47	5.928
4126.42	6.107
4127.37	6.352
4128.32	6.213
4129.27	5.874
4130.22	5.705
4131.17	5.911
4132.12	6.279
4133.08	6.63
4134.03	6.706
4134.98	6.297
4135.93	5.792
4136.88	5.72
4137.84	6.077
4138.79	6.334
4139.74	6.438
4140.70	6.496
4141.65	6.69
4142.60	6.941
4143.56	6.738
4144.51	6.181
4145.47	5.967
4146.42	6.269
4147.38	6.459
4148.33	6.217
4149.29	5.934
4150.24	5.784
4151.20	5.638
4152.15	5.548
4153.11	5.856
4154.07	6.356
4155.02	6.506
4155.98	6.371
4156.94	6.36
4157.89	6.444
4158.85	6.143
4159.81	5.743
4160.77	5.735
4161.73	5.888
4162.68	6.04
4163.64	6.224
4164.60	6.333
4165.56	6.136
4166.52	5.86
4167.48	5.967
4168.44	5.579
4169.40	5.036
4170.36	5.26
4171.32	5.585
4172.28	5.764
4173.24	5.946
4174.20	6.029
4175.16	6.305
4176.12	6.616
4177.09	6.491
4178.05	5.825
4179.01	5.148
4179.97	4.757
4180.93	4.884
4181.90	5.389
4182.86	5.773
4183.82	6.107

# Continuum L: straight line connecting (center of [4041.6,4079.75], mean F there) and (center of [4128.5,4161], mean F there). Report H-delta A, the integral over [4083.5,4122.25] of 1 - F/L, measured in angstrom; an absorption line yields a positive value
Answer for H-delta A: 6.2 angstrom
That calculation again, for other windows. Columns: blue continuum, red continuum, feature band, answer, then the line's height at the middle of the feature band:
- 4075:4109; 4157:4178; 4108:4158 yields -2.4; 5.71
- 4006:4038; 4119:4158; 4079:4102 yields 2.6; 6.28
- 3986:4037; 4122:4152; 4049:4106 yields 3.4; 6.19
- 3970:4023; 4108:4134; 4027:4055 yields -4.2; 5.65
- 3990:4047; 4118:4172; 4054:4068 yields 0.3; 6.23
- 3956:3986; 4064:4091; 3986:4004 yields -4.7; 4.63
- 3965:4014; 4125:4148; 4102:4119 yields 3.1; 6.06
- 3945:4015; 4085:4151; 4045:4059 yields -2.7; 5.38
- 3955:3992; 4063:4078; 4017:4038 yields -4.2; 5.45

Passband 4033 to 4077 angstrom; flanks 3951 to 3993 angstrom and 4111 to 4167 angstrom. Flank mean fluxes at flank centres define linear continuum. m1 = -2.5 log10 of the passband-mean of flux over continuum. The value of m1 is -0.20 mag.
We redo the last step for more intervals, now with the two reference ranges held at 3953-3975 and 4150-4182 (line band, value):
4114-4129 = -0.08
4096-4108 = 0.18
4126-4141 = -0.12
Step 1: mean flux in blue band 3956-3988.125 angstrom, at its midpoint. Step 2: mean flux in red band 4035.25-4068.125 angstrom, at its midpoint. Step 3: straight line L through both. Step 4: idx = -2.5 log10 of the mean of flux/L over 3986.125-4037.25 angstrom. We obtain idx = -0.16 mag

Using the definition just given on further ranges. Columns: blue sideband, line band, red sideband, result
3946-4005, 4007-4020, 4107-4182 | -0.23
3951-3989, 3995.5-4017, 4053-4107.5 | -0.22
